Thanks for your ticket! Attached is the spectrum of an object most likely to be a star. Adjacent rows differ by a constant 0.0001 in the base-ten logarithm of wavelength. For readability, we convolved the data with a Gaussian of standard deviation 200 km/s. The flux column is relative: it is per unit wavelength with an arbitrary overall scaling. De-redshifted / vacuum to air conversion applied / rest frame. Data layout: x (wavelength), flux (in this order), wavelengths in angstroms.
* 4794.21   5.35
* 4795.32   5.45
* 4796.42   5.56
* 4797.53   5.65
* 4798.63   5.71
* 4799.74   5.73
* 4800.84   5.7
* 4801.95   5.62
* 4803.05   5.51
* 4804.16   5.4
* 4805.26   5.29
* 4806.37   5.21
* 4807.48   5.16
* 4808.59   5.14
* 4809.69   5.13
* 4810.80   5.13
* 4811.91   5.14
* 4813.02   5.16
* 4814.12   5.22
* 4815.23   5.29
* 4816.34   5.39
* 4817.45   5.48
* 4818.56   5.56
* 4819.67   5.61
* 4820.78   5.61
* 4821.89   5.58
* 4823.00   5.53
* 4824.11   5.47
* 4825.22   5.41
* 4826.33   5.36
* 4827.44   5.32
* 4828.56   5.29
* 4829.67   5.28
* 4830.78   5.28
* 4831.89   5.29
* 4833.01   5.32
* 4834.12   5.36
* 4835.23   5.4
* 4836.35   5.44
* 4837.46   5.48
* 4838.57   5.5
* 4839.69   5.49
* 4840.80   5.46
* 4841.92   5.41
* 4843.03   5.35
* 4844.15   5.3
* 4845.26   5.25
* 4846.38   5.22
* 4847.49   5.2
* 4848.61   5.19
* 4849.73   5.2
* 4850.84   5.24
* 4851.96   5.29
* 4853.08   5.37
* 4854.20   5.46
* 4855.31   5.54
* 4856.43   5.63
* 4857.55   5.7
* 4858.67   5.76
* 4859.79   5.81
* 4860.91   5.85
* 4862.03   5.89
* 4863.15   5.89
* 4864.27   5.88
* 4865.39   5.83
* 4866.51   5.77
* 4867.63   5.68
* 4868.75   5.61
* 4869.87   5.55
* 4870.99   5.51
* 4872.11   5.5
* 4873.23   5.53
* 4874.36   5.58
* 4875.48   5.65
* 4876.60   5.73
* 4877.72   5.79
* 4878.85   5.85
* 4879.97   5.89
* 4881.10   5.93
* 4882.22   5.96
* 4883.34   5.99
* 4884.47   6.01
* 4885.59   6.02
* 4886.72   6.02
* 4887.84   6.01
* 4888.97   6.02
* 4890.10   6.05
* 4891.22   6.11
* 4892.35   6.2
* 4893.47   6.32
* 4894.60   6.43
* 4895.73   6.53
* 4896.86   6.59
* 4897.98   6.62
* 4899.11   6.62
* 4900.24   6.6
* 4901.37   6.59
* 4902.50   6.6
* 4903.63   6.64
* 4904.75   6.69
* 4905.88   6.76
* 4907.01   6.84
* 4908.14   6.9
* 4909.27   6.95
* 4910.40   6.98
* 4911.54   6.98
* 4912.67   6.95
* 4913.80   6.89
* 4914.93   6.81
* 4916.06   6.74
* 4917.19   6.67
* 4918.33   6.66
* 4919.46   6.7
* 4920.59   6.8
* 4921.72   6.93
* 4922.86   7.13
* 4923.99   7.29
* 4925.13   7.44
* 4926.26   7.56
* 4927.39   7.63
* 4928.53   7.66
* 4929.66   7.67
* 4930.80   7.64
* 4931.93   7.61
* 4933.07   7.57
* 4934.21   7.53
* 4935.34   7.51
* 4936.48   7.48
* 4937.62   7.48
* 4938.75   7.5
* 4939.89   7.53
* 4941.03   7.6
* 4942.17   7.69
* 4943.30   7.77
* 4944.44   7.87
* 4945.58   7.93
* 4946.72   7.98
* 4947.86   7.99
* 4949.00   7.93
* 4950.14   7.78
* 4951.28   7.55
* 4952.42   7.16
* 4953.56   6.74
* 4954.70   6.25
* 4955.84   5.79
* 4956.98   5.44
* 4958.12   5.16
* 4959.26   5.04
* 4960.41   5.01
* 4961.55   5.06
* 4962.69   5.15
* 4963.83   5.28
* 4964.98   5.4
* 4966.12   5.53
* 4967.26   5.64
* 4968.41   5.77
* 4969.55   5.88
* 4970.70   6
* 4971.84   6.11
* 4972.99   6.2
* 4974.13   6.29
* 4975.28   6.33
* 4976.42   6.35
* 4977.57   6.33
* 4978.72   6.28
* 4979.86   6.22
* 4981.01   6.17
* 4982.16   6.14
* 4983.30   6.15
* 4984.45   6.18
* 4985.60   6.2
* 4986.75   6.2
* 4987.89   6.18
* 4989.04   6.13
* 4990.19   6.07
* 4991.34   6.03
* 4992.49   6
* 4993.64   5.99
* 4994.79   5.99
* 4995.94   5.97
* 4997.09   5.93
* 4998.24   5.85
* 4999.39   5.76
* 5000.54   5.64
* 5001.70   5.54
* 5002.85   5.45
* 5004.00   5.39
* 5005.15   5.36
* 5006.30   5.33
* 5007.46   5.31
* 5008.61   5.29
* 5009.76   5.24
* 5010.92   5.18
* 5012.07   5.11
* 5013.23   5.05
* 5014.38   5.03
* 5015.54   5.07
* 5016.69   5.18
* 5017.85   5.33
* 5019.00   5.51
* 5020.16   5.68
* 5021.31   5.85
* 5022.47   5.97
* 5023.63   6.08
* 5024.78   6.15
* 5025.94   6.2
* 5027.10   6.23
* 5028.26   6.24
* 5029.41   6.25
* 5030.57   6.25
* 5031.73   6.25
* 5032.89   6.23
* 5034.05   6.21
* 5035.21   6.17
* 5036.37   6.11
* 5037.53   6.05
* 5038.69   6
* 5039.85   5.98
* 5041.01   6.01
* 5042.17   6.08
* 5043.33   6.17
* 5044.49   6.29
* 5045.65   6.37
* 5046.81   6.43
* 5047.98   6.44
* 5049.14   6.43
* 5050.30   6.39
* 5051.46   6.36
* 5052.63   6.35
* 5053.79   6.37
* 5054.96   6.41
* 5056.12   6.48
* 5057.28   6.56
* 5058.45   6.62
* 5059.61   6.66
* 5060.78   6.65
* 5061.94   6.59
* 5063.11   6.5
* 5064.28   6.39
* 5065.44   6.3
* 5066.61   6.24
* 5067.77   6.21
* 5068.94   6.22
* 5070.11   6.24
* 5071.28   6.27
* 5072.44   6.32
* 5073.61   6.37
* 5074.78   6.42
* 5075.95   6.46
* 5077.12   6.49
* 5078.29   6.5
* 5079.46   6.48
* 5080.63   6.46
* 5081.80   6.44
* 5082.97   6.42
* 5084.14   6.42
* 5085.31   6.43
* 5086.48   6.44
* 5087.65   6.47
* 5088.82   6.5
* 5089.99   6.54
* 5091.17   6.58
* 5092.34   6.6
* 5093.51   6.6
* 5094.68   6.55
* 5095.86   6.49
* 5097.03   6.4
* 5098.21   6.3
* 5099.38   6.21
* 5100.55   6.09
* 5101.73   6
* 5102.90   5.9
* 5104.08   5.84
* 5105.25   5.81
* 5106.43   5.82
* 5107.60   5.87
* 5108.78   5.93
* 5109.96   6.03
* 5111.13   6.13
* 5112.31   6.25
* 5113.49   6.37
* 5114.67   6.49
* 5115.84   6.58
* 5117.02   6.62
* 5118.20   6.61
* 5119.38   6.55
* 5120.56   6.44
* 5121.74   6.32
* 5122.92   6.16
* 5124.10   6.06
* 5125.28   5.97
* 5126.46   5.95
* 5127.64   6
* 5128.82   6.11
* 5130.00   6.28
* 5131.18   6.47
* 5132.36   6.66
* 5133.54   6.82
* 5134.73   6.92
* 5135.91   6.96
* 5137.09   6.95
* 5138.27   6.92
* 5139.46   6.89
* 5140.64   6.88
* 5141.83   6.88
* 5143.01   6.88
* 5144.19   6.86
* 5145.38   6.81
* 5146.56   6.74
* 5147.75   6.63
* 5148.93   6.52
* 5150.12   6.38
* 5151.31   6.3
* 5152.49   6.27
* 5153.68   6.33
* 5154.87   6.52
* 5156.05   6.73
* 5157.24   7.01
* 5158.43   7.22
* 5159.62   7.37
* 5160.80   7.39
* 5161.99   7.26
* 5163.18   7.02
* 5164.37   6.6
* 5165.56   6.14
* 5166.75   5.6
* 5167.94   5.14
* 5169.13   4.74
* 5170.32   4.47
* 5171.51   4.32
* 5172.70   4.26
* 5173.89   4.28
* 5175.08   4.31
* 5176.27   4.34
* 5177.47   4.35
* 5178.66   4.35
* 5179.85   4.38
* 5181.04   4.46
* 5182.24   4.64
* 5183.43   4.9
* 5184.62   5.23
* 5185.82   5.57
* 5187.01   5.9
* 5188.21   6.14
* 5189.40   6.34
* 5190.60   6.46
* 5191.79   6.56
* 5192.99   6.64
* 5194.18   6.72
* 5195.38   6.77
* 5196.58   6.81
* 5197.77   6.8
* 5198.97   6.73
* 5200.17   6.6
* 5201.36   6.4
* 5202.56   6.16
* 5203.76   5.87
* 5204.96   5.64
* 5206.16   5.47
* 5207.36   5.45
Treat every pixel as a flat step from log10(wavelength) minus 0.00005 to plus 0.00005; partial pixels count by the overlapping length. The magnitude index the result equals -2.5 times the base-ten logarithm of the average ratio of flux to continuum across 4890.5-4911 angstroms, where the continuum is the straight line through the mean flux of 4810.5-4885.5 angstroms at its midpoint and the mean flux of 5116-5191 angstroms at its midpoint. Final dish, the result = -0.18 mag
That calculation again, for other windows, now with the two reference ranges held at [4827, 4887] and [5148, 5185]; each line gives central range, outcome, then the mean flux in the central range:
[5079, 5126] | -0.12 mag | 6.3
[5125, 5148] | -0.18 mag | 6.64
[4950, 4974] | -0.05 mag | 5.88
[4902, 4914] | -0.22 mag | 6.84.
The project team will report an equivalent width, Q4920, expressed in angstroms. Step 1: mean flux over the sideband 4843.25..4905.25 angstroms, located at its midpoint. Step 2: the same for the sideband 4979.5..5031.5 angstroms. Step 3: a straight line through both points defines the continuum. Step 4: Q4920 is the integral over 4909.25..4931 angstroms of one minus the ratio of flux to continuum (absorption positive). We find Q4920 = -4.71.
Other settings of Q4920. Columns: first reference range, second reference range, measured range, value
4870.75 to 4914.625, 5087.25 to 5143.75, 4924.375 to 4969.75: -4.0 angstroms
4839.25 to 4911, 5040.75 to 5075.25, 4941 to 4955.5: -3.4 angstroms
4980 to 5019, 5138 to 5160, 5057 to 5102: -1.3 angstroms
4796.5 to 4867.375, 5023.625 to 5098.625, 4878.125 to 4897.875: -1.6 angstroms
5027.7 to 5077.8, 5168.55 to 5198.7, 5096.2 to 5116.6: -0.7 angstroms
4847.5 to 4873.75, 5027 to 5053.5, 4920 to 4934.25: -3.9 angstroms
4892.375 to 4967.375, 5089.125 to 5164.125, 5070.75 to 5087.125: 0.4 angstroms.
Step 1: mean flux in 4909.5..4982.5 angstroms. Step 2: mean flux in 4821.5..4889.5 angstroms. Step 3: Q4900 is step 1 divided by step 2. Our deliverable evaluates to 1.21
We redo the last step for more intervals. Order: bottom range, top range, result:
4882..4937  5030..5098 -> 0.94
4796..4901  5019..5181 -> 1.11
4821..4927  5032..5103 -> 1.06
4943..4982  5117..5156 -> 1.03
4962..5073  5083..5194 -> 1.02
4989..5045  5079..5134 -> 1.09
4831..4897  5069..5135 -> 1.11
